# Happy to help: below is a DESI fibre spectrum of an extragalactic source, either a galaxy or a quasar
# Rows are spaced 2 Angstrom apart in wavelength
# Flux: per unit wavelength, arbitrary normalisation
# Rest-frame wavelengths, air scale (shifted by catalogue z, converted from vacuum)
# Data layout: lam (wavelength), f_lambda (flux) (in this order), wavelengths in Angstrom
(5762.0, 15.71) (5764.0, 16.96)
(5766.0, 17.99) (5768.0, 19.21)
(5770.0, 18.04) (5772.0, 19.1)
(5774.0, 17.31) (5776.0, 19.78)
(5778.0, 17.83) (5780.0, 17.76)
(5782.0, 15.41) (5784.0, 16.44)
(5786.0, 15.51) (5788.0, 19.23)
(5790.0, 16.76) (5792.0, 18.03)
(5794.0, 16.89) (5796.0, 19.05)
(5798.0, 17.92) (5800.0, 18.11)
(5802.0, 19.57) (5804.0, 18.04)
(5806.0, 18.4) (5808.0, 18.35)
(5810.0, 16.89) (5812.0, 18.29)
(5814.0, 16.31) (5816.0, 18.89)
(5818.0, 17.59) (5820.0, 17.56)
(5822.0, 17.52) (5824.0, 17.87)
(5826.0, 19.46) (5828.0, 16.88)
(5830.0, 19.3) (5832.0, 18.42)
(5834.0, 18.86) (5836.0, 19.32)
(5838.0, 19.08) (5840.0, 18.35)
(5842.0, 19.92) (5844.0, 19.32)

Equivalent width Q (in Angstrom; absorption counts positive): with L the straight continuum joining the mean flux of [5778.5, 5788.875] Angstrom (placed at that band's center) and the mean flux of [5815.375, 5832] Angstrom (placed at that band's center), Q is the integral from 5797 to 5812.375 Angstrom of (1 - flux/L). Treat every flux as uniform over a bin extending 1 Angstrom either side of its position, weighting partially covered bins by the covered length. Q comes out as -0.57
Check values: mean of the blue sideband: 16.9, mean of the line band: 18.2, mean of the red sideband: 18.1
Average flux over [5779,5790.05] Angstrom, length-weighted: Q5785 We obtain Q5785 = 16.9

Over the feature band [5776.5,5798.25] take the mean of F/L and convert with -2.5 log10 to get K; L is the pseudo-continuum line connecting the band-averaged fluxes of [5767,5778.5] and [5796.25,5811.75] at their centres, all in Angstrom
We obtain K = 0.06 mag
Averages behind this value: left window 18.6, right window 18.2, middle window 17.4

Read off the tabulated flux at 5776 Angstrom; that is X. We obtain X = 19.78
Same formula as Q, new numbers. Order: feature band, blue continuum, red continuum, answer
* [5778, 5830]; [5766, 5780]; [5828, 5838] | 2.4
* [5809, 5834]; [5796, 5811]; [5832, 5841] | 0.8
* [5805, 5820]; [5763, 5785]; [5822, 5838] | 0.4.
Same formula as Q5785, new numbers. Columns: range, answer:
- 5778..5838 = 17.9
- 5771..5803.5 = 17.8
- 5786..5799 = 17.8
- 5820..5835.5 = 18.3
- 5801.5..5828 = 18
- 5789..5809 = 18.1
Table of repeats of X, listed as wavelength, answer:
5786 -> 15.51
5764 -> 16.96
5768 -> 19.21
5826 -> 19.46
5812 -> 18.29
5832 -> 18.42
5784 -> 16.44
